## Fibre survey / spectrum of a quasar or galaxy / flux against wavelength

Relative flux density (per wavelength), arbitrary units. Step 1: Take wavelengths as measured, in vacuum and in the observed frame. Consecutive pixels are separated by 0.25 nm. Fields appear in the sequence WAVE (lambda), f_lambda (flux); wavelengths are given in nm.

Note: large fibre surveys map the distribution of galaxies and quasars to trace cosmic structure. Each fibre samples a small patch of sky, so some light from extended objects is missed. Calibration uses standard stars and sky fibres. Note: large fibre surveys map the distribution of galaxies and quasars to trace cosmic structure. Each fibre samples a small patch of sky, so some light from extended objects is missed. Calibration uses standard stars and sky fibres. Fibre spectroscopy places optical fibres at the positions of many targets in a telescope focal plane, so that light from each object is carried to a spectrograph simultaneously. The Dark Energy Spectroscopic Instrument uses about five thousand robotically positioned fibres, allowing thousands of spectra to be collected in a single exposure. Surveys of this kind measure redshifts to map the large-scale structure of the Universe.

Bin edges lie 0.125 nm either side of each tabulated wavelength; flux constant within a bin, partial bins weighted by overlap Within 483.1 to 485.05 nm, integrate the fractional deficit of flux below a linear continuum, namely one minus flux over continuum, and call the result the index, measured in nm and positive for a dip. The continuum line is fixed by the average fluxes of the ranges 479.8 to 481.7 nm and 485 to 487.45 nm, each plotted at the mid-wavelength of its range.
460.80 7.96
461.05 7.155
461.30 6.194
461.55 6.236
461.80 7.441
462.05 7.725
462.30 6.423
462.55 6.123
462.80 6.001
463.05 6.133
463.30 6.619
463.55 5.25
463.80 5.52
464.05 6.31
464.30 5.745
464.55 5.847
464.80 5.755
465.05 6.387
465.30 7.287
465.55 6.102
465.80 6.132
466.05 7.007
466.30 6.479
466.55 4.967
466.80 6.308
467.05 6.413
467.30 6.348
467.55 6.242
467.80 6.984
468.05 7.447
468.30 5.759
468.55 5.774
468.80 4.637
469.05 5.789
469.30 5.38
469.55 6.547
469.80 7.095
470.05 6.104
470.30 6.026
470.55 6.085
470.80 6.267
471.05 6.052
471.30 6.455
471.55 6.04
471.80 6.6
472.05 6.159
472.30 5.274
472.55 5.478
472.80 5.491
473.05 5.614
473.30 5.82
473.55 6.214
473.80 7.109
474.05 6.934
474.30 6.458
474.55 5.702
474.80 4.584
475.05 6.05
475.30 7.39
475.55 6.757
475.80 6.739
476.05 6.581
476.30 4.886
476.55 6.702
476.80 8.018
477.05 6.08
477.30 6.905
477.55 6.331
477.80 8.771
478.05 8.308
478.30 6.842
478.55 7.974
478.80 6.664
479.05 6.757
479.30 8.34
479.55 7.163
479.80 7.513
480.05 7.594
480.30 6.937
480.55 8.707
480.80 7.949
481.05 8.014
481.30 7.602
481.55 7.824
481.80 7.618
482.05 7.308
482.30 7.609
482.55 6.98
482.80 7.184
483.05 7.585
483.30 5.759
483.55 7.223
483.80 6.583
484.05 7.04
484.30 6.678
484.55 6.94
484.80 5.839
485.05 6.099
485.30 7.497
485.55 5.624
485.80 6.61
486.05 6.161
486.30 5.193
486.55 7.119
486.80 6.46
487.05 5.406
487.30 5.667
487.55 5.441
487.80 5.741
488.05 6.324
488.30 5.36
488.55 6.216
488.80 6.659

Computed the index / 0.063 nm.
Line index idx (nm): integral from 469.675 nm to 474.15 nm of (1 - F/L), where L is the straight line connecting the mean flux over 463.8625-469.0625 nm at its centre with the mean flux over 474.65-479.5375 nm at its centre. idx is 0.262 nm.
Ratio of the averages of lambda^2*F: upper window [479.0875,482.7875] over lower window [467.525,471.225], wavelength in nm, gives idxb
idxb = 1.30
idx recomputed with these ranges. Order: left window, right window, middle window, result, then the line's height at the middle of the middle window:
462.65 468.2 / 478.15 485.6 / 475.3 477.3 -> 0.08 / 6.87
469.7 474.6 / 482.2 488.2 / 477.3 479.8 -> -0.45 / 6.29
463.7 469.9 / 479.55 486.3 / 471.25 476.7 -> 0.35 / 6.57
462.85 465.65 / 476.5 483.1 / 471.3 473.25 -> 0.27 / 6.8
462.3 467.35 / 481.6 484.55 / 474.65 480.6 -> -0.18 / 6.79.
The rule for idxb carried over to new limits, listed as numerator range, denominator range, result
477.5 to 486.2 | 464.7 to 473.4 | 1.24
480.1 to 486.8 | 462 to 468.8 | 1.21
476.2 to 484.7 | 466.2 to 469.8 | 1.25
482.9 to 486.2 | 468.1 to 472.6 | 1.16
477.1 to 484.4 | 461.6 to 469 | 1.26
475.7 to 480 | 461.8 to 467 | 1.21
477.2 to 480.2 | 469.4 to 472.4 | 1.23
